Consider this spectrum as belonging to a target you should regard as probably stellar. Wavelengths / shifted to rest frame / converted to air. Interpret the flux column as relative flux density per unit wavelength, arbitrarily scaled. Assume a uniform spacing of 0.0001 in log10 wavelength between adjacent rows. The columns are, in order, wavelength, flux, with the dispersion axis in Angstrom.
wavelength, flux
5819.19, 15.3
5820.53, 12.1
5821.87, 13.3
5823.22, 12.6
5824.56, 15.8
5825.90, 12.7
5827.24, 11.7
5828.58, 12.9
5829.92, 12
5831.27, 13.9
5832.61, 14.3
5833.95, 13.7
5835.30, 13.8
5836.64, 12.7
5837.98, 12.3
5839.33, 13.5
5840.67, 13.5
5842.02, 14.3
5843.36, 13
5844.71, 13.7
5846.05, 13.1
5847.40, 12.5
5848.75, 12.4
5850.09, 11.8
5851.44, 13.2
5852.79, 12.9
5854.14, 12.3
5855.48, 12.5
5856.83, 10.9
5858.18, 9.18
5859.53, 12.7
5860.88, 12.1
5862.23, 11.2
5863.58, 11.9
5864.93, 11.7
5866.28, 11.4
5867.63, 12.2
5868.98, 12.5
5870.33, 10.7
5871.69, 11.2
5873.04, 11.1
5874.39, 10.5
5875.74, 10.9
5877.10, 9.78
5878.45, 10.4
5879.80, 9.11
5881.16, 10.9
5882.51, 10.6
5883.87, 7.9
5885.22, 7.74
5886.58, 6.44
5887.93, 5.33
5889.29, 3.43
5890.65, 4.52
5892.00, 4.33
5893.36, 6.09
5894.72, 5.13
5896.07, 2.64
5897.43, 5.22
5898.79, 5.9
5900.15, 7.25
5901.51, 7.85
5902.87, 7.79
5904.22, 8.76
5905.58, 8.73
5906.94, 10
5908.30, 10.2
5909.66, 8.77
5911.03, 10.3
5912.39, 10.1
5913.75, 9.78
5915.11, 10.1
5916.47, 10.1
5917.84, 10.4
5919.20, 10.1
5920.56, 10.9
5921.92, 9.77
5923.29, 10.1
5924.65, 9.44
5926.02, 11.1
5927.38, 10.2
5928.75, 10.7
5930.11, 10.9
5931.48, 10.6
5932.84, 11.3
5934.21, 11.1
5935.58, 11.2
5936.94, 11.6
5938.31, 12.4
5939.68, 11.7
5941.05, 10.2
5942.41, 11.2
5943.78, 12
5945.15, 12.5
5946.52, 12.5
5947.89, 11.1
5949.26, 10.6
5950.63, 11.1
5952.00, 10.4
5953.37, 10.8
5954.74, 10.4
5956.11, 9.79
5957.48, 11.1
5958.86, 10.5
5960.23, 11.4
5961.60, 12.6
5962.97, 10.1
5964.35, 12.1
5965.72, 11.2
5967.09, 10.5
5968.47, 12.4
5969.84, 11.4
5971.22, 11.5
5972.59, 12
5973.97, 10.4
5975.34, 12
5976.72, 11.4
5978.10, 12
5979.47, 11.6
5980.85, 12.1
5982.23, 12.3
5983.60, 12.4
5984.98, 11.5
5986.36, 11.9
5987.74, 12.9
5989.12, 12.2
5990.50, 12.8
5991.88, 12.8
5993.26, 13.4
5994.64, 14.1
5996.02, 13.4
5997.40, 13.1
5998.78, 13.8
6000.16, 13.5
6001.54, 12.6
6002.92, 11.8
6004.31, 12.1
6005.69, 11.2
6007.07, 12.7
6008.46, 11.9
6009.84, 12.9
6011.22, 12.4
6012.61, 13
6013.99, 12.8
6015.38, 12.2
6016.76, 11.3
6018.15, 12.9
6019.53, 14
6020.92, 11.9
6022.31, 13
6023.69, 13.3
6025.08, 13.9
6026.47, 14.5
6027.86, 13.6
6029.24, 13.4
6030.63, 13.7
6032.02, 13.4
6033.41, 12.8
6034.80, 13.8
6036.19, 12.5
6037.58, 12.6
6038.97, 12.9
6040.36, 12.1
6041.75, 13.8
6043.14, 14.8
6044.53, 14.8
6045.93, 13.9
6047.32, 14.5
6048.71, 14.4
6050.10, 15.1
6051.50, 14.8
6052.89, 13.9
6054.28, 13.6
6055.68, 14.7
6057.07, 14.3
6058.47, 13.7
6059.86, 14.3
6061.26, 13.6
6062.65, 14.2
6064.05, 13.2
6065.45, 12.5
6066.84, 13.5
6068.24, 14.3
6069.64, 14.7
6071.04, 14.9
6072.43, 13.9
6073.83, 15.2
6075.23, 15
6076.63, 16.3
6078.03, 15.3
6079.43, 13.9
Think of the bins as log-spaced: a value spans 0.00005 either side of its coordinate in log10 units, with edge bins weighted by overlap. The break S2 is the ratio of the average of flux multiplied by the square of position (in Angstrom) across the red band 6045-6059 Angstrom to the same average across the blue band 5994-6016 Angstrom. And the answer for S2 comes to 1.14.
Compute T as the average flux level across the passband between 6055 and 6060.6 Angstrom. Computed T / 14.2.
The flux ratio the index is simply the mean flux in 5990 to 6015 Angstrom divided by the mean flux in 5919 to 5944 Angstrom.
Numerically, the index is 1.18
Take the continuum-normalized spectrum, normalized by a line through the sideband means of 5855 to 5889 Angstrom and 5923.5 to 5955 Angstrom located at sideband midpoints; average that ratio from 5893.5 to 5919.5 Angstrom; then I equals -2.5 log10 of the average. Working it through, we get 0.28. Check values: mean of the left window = 10.3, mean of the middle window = 8.3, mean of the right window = 11.1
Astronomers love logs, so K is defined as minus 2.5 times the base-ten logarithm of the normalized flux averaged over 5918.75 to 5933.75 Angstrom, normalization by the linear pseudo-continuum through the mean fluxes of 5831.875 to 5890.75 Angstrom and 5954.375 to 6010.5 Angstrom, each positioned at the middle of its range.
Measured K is 0.115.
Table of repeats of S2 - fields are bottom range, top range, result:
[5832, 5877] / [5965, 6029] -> 1.07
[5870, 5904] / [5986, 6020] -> 1.72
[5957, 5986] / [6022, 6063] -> 1.22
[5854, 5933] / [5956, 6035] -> 1.37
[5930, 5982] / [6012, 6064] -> 1.23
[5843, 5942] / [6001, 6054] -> 1.39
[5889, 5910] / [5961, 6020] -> 1.89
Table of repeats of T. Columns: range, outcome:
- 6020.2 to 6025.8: 13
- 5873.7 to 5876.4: 10.7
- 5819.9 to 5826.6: 13.3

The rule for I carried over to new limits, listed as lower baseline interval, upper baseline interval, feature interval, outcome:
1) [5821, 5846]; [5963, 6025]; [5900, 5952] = 0.22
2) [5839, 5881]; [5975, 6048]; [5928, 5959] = 0.12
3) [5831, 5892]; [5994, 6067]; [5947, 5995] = 0.09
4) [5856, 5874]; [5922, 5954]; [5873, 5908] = 0.43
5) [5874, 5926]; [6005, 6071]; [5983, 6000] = -0.10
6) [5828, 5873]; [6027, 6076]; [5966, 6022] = 0.10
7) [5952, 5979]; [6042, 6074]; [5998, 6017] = 0.01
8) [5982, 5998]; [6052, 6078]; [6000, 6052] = 0.02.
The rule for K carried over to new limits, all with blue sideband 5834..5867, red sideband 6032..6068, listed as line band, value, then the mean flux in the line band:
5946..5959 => 0.210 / 10.8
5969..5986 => 0.136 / 11.7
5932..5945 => 0.141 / 11.4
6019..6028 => 0.014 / 13.4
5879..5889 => 0.483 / 8.12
